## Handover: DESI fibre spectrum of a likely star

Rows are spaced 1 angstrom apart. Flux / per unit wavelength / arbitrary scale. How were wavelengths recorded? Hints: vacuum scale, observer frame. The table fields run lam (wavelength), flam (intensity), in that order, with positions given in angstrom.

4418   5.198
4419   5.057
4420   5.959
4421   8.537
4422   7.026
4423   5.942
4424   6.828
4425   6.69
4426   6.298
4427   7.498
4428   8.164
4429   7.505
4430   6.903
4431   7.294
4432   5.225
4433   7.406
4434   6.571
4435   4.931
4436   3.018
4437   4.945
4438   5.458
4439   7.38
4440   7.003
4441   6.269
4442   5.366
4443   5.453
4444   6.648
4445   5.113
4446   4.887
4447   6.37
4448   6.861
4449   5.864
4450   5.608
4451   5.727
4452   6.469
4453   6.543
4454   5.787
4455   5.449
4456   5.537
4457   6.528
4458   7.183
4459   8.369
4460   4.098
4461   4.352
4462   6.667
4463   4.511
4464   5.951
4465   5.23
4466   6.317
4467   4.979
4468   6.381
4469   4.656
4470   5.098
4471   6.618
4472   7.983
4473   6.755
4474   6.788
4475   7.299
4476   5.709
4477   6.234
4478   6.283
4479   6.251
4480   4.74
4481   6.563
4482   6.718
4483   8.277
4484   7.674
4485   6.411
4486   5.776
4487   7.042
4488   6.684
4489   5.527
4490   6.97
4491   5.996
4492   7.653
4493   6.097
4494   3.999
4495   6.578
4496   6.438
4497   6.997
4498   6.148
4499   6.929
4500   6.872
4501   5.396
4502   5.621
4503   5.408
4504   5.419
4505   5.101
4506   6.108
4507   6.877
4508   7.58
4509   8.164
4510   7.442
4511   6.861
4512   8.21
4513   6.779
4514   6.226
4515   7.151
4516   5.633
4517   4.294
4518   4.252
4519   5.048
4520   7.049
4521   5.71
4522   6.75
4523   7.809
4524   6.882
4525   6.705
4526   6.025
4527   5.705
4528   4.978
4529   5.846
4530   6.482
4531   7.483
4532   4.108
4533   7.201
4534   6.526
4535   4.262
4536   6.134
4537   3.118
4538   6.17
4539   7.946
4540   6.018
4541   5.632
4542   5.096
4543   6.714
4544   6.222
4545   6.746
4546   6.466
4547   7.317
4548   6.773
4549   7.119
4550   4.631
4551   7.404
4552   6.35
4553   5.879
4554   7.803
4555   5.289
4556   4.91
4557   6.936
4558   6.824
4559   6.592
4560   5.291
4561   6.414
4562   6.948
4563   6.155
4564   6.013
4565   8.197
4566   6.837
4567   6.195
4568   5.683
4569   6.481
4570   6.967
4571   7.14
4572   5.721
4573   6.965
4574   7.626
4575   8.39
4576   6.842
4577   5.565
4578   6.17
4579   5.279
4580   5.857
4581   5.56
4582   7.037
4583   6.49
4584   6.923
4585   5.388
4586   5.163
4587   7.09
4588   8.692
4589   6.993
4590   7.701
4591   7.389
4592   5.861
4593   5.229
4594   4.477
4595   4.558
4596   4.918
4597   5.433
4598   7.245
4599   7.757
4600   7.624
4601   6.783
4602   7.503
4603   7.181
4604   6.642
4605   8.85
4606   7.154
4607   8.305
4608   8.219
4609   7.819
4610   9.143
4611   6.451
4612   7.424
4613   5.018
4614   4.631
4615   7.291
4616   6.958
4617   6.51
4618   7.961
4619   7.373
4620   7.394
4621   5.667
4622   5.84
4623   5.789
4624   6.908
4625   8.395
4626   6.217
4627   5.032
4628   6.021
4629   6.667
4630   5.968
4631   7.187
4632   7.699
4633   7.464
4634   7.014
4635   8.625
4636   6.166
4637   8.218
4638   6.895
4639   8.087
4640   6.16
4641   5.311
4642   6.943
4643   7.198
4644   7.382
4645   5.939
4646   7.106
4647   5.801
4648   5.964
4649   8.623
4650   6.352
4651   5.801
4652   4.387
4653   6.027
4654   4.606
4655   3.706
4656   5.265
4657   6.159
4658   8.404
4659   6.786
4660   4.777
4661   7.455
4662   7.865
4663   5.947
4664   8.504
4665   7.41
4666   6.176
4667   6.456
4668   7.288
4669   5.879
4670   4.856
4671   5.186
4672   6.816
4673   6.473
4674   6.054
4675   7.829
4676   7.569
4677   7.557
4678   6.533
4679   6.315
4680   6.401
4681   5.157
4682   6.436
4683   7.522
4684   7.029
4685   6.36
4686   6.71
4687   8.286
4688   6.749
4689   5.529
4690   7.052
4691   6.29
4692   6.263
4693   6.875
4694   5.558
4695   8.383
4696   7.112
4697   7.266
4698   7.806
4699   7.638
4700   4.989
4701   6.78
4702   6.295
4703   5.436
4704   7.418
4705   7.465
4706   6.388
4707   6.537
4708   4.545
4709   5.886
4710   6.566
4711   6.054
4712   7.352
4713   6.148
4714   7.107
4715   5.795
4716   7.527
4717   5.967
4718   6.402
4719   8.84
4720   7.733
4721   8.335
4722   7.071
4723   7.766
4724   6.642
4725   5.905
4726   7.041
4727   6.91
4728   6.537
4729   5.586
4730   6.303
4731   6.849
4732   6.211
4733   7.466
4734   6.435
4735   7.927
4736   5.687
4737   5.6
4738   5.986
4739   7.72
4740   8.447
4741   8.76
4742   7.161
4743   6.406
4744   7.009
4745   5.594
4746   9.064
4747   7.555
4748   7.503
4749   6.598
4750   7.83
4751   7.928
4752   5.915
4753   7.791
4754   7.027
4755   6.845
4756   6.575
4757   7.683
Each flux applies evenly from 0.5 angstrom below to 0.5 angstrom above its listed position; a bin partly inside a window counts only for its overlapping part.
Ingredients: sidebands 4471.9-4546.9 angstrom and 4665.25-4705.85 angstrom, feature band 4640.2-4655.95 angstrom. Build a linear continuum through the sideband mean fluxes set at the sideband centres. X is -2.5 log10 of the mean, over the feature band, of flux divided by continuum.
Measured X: 0.09 mag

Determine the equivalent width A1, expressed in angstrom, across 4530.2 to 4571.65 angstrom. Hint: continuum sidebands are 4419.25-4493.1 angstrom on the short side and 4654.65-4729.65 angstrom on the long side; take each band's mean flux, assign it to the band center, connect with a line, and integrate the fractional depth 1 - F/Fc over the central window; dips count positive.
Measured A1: 0.8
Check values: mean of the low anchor 6.25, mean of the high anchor 6.65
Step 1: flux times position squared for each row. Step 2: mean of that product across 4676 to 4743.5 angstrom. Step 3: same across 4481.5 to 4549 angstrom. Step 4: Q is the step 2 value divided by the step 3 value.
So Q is 1.17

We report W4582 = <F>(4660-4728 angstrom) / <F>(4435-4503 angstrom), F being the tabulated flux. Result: 1.10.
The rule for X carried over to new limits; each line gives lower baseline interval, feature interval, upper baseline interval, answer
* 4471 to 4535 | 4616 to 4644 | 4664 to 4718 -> -0.05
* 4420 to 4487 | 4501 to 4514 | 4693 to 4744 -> -0.04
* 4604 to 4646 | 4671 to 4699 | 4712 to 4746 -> 0.02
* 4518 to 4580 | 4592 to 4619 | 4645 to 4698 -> -0.07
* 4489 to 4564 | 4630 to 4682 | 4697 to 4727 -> 0.00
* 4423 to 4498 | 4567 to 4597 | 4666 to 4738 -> 0.02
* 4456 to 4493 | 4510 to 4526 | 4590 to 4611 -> 0.02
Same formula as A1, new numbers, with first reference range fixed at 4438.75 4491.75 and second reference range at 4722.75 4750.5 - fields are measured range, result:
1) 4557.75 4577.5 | -0.5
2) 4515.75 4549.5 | 1.6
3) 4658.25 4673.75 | 0.4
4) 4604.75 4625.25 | -1.5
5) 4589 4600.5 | 0.5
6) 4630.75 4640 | -1.1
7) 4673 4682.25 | 0.2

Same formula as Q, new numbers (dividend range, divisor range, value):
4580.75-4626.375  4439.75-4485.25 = 1.18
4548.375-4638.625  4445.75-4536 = 1.12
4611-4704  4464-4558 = 1.12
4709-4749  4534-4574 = 1.18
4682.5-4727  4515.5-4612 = 1.12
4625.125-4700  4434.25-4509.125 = 1.18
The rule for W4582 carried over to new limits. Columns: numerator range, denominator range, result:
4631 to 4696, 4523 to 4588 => 1.05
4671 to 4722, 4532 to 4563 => 1.09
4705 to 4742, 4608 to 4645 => 0.99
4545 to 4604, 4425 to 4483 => 1.06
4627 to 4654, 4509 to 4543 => 1.08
